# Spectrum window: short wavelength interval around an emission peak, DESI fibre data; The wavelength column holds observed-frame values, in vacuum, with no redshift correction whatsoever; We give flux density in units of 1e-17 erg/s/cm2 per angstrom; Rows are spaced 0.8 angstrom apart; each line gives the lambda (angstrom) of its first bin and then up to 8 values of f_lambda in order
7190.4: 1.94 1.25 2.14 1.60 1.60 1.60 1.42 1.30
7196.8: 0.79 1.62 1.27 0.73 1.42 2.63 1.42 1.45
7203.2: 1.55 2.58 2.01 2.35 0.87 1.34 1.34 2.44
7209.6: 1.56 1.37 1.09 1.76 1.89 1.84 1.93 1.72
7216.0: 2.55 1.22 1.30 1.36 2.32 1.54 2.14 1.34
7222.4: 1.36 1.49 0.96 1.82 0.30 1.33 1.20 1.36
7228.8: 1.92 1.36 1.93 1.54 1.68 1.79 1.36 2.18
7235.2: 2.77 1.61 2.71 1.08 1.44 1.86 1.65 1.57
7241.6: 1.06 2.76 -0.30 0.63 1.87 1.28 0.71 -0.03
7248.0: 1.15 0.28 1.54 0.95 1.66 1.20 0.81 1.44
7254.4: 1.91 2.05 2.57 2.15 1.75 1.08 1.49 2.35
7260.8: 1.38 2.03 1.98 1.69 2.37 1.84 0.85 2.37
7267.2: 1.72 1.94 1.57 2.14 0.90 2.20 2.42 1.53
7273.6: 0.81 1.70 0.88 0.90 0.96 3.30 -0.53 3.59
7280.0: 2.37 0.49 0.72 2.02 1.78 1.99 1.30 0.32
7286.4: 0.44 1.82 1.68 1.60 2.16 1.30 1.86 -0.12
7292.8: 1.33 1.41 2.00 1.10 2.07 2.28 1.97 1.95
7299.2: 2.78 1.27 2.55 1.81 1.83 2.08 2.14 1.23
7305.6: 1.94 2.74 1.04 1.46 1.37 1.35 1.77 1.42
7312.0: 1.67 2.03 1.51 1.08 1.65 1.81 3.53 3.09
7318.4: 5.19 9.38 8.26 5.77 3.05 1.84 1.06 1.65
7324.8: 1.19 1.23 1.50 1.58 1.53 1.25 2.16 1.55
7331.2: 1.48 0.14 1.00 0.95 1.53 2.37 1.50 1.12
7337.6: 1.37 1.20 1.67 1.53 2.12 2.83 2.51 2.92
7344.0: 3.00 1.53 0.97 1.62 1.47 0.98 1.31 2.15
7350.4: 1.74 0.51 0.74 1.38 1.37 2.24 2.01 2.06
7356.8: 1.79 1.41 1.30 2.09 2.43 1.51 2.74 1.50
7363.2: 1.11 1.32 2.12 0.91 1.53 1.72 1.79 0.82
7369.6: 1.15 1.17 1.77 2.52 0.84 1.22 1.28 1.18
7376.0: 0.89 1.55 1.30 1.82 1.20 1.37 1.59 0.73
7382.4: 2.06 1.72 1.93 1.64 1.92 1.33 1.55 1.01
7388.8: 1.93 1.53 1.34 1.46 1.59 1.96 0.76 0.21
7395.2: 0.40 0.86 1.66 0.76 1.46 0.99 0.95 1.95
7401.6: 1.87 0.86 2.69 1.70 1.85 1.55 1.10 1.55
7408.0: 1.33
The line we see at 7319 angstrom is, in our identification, H-alpha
